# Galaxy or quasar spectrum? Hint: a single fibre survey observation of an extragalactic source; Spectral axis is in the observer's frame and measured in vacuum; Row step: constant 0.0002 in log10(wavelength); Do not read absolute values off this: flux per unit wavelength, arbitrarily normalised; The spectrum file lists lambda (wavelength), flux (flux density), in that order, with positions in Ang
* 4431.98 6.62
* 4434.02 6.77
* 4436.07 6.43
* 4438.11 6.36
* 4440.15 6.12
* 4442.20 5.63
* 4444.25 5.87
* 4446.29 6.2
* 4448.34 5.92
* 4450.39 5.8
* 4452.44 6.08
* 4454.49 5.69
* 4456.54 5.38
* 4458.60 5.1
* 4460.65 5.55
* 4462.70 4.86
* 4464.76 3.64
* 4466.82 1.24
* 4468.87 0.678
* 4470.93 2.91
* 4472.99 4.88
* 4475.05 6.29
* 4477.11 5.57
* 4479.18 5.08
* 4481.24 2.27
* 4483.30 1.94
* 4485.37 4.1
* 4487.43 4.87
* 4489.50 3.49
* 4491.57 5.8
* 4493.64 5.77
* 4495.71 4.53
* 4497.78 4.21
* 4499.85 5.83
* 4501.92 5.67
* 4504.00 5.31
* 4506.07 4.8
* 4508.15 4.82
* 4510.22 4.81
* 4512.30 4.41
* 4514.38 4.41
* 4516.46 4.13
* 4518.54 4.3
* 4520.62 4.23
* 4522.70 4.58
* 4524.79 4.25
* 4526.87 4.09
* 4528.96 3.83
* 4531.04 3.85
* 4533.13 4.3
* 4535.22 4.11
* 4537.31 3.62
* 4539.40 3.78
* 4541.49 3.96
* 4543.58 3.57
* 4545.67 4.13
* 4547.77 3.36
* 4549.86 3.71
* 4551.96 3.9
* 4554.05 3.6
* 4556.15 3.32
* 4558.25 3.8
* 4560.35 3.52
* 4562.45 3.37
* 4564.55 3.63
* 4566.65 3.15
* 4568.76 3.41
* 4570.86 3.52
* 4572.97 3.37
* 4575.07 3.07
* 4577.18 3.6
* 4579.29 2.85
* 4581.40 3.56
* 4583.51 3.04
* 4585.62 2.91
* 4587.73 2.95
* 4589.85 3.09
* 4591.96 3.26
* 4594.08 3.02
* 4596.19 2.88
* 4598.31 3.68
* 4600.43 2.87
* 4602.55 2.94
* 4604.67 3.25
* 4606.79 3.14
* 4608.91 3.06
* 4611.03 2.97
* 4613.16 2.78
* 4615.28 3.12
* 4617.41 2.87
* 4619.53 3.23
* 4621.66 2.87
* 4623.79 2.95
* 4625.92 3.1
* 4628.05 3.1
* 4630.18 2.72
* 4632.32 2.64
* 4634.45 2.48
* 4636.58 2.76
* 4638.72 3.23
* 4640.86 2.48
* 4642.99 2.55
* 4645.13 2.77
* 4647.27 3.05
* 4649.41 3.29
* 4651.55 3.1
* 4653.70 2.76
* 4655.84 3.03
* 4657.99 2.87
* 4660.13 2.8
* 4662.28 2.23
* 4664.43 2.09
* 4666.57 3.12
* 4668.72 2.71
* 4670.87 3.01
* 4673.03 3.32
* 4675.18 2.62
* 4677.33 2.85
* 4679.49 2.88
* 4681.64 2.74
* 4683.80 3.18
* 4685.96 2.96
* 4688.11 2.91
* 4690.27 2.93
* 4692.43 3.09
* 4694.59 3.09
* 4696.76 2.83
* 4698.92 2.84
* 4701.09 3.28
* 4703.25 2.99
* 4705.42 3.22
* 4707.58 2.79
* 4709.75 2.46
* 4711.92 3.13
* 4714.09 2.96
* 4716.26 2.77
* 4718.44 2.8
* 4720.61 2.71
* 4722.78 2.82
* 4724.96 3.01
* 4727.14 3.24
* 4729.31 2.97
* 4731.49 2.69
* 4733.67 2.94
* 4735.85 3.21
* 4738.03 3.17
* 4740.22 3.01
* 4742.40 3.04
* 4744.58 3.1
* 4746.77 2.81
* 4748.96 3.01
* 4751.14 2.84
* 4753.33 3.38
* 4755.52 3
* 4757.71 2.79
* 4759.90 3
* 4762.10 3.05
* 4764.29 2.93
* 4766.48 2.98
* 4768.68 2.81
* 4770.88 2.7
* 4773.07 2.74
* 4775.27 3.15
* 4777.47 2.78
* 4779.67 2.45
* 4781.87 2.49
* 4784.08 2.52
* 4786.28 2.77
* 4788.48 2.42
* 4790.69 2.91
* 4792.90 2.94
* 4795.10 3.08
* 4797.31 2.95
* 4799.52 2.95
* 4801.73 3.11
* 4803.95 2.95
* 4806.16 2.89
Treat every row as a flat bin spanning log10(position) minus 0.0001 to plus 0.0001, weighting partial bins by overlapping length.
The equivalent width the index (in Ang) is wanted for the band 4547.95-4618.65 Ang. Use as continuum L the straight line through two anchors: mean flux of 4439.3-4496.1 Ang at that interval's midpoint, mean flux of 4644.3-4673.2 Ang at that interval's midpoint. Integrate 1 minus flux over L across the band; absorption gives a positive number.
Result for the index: 6.50 Ang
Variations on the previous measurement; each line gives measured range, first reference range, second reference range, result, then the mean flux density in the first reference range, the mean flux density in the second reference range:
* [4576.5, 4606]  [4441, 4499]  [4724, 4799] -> 5.9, 4.63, 2.91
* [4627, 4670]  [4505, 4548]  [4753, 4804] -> 9.1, 4.17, 2.86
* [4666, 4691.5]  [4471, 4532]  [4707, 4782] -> 3.2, 4.53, 2.91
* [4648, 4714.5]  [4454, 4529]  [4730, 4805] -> 9.1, 4.41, 2.9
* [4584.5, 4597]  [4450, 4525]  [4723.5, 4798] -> 2.8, 4.51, 2.91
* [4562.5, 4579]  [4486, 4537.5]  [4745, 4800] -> 3.2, 4.57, 2.86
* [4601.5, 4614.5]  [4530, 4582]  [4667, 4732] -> 1.3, 3.6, 2.93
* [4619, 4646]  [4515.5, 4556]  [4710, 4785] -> 5.0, 3.95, 2.91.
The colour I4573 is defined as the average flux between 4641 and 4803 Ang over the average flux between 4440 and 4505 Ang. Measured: 0.61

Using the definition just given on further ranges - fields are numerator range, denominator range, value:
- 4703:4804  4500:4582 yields 0.73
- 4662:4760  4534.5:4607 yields 0.86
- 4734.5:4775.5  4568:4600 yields 0.93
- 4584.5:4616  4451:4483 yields 0.71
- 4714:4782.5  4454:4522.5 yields 0.66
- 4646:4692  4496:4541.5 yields 0.65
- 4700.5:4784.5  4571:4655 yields 0.97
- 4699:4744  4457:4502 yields 0.69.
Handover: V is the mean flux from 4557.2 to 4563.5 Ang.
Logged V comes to 3.56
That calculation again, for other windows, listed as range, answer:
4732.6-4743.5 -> 3.07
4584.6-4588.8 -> 2.93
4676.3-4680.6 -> 2.86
